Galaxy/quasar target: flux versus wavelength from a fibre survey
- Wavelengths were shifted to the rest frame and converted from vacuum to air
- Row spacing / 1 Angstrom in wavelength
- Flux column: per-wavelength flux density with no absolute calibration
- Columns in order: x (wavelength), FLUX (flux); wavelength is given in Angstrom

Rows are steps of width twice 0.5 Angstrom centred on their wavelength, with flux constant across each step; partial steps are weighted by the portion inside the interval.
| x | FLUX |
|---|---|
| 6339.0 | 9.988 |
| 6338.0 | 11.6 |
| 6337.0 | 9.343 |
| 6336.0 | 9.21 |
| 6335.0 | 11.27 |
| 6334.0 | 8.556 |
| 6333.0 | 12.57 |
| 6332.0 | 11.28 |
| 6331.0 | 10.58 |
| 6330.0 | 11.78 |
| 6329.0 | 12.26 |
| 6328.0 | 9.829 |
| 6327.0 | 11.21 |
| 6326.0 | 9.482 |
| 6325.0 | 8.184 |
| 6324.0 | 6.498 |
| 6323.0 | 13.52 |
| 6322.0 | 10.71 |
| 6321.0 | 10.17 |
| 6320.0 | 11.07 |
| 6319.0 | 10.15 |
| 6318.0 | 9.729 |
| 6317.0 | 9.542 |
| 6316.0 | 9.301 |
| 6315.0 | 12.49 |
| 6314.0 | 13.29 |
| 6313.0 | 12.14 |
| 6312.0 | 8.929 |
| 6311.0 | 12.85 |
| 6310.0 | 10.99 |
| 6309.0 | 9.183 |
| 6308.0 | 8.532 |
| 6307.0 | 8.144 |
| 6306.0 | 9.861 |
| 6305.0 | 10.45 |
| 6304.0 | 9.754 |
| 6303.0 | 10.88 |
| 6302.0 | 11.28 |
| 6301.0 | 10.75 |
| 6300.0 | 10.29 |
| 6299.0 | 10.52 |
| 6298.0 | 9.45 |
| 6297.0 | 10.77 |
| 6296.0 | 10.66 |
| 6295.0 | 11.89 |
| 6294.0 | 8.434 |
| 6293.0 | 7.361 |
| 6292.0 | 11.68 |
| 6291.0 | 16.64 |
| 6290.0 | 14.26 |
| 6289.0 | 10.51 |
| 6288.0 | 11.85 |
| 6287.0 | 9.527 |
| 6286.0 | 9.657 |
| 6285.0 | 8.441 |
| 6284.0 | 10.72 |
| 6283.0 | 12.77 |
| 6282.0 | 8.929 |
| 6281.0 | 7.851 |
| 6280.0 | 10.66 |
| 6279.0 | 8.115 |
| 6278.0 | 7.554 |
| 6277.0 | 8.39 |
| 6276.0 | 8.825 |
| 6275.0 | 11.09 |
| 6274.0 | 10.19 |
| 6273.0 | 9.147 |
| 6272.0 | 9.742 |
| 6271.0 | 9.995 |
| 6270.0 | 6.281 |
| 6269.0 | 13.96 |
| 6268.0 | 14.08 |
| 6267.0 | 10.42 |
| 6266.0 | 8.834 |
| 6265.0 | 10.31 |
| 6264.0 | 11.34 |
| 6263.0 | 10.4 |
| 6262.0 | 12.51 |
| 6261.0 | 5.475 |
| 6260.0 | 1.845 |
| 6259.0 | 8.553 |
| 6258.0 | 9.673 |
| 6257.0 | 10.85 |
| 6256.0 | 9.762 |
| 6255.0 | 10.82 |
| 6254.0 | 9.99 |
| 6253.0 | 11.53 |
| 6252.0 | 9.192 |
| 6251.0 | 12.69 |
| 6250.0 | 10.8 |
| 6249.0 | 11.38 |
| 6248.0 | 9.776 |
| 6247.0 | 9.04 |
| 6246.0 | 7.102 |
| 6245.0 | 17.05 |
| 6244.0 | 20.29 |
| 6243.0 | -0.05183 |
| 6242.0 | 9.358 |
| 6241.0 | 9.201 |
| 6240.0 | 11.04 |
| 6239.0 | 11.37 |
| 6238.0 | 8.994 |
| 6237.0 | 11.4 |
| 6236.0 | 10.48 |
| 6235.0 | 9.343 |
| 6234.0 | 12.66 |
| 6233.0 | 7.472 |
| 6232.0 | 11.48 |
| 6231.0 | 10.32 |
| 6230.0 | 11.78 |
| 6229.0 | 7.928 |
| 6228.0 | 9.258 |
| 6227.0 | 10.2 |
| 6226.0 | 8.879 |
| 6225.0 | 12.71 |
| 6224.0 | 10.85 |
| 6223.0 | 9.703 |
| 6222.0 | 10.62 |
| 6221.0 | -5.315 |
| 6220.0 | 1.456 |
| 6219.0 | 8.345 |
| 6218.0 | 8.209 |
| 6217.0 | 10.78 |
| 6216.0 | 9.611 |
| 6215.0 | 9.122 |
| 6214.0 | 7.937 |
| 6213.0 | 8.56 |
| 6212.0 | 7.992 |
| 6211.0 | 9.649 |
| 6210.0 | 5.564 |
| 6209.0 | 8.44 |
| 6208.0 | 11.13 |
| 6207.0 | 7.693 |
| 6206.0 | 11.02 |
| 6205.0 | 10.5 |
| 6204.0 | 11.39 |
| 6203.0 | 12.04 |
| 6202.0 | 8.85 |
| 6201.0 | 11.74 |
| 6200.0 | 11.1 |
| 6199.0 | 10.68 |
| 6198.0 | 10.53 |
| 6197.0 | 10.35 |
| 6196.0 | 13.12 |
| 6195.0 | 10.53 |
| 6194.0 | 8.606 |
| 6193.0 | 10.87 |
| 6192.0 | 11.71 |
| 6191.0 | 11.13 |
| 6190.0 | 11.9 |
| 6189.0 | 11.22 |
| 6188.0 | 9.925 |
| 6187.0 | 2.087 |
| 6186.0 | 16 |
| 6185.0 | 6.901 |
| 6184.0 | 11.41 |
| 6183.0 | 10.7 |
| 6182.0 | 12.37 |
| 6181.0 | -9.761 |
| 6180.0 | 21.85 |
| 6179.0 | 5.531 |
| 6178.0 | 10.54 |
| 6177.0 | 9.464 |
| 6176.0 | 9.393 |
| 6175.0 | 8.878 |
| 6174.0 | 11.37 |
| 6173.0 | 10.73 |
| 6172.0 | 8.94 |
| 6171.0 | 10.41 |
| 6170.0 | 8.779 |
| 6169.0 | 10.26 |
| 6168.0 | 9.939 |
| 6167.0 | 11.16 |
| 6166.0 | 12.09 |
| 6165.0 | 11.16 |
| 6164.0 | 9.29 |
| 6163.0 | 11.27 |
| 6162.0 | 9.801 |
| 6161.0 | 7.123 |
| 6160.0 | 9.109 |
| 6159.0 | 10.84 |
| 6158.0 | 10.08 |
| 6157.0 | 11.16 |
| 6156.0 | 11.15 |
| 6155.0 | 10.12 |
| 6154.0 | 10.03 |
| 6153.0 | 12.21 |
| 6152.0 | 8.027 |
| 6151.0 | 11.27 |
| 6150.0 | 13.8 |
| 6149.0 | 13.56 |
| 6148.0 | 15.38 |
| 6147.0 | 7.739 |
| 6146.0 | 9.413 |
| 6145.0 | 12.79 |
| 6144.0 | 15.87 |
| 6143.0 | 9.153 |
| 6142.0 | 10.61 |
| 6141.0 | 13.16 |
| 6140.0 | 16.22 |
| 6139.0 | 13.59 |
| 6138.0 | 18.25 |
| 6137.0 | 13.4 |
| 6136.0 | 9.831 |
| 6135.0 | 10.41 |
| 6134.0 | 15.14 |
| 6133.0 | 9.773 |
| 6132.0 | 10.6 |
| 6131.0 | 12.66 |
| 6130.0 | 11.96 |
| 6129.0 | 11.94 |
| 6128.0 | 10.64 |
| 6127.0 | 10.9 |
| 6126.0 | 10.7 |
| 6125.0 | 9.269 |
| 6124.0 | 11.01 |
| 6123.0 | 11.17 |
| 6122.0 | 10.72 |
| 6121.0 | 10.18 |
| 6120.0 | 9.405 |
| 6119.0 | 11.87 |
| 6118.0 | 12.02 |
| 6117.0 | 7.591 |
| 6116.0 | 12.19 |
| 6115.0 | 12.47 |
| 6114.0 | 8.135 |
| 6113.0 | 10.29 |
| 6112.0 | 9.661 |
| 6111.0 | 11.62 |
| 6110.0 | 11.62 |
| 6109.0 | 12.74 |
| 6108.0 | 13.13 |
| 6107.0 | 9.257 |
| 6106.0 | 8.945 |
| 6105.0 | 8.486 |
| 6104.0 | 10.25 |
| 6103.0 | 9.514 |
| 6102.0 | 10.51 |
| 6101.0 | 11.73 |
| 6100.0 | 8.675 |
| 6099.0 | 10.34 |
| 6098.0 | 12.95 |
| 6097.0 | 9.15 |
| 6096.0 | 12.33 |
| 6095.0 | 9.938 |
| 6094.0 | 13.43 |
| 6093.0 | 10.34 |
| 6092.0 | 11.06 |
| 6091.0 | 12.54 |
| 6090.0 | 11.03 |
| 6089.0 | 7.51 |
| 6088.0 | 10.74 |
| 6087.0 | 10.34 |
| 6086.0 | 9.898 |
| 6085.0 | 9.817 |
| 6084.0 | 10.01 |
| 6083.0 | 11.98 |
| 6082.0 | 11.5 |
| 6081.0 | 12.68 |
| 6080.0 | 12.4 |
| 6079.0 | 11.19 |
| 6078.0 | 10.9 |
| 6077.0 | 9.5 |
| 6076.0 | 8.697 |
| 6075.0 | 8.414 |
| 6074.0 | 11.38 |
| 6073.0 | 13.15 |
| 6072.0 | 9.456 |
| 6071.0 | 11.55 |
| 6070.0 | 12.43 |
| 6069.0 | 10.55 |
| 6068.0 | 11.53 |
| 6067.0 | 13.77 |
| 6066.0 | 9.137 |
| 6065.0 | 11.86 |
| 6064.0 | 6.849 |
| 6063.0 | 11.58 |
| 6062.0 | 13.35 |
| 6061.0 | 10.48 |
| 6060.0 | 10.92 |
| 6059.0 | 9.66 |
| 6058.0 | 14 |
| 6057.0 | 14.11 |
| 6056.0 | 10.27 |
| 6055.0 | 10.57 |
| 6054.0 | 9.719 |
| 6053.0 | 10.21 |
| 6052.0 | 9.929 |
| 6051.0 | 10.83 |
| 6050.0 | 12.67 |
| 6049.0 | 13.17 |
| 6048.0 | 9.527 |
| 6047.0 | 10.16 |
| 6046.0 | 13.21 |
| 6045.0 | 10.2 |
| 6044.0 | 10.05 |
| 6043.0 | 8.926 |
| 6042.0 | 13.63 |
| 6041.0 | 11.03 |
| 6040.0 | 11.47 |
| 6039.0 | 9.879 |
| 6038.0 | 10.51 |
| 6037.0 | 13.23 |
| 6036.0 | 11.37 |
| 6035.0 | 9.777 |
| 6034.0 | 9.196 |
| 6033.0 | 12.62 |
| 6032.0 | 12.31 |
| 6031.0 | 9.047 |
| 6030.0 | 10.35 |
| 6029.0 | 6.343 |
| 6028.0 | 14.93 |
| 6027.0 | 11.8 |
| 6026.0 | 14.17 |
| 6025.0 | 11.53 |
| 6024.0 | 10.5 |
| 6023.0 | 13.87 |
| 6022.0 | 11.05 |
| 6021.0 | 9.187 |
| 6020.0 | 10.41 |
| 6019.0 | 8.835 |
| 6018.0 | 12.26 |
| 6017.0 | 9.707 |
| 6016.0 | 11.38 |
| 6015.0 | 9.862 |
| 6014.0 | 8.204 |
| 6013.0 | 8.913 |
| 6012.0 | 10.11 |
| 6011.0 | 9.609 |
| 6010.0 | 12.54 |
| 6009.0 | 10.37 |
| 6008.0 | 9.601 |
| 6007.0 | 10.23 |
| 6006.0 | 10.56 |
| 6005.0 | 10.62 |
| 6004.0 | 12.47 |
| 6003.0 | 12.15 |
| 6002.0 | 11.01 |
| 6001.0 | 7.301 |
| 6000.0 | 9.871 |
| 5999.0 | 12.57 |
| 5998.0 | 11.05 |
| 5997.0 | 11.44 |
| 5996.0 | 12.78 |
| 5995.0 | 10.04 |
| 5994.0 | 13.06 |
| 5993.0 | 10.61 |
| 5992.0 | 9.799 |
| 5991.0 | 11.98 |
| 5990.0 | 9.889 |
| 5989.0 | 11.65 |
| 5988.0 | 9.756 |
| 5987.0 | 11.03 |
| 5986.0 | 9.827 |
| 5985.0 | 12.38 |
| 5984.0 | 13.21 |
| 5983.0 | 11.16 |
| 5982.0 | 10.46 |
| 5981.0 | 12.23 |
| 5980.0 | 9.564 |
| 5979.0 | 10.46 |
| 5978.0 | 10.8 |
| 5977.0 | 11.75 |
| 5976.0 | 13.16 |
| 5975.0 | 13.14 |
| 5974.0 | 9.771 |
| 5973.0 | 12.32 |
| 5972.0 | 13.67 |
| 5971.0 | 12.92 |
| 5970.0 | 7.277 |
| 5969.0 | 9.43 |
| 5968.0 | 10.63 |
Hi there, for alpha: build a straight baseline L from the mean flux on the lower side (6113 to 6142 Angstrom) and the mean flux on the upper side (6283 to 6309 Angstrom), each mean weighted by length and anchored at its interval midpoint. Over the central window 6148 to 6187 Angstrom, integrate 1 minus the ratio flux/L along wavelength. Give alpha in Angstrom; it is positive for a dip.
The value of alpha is 4.1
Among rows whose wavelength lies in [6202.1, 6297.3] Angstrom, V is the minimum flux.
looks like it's -5.315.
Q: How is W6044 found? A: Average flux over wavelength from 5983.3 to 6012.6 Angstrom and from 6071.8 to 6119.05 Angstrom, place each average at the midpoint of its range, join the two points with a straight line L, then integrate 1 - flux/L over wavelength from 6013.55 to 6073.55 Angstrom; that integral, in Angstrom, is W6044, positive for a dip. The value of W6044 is -1.2 Angstrom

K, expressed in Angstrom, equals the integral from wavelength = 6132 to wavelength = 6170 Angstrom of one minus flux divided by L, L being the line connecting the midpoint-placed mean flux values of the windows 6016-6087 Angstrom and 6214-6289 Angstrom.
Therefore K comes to -4.0 Angstrom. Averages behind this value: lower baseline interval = 11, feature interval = 11.4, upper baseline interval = 9.65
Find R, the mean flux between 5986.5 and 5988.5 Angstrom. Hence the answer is 10.4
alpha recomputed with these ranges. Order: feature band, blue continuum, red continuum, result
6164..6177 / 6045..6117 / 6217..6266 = -0.07 Angstrom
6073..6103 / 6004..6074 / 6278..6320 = 0.31 Angstrom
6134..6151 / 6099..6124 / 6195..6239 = -4.21 Angstrom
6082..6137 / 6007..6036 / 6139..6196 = -1.11 Angstrom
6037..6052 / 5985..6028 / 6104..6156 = -0.13 Angstrom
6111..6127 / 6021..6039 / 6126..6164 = 1.37 Angstrom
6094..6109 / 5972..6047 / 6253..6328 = 0.22 Angstrom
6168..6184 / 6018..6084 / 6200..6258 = 1.11 Angstrom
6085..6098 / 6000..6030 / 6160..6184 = -0.75 Angstrom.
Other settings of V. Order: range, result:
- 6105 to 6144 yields 7.591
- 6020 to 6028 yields 9.187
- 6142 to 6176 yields 7.123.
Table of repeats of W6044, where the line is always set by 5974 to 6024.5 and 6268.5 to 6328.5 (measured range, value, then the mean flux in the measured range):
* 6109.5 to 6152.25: -3.9 Angstrom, 11.6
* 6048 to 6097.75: -1.2 Angstrom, 11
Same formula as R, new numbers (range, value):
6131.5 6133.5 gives 10.2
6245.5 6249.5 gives 9.32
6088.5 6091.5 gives 10.4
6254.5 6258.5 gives 10.3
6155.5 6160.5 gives 10.5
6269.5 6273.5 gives 8.79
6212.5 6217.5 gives 9.2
